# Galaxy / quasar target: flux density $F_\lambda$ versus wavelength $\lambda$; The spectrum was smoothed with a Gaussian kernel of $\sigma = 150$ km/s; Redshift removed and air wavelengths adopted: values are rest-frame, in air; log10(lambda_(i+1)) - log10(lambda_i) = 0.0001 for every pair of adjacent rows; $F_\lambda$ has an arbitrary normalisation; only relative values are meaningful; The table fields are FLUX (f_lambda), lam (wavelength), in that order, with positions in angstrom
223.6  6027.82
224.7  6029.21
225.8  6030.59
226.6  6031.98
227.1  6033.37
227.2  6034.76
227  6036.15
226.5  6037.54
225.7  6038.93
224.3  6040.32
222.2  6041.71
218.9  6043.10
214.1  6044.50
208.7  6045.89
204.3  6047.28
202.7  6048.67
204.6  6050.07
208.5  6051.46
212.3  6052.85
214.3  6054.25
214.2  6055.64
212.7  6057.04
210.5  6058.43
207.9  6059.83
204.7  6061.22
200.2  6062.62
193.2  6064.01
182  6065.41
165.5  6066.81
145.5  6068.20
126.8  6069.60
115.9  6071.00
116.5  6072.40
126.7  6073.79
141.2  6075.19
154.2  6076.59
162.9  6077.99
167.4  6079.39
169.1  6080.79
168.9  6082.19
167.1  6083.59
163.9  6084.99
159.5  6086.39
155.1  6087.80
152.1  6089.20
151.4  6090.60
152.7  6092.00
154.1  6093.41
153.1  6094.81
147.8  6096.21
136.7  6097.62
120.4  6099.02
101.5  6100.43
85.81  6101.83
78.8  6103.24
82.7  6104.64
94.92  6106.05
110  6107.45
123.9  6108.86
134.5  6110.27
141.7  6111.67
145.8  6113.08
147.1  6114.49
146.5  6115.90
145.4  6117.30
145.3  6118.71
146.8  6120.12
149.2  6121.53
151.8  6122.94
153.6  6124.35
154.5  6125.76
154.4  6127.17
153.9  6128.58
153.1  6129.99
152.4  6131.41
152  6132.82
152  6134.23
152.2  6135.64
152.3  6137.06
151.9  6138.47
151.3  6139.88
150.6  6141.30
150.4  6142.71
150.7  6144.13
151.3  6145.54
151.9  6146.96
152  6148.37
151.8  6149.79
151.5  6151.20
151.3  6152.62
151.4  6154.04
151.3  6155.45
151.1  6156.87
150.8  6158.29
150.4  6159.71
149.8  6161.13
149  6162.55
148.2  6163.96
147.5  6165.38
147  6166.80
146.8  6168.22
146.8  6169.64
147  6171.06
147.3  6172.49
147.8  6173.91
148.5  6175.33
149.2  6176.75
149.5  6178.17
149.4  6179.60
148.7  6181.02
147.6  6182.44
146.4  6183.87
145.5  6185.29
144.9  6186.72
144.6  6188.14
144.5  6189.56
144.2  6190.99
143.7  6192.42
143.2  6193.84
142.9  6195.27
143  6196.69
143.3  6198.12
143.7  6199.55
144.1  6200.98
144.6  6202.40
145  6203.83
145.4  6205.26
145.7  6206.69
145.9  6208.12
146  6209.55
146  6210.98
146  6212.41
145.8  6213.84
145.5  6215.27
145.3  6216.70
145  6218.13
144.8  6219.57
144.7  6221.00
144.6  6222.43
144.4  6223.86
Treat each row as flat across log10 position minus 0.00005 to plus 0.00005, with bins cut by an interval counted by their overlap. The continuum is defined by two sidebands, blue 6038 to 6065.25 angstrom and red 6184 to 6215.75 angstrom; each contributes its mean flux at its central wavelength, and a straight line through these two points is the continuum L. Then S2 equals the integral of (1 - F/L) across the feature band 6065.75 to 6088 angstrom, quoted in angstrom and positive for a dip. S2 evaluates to 5.4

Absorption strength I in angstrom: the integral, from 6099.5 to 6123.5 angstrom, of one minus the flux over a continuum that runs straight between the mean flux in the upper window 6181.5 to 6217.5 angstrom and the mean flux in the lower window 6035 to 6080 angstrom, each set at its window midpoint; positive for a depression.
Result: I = 6.6 angstrom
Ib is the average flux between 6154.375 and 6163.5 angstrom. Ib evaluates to 150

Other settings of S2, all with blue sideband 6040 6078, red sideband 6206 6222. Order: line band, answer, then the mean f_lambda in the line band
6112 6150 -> 3.8 angstrom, 151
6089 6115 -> 7.2 angstrom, 126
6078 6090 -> 1.1 angstrom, 163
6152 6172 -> 1.3 angstrom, 149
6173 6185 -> 0.5 angstrom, 148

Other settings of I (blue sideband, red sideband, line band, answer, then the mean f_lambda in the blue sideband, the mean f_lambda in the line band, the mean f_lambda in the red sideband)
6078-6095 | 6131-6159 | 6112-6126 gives 0.6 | 160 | 148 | 152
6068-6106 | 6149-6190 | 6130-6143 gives -0.7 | 138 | 152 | 149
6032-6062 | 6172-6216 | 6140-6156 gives 1.5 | 215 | 151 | 146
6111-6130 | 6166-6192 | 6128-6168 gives -0.8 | 149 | 151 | 147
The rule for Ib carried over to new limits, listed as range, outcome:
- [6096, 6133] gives 133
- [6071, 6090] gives 153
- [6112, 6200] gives 149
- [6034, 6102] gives 177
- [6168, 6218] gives 146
